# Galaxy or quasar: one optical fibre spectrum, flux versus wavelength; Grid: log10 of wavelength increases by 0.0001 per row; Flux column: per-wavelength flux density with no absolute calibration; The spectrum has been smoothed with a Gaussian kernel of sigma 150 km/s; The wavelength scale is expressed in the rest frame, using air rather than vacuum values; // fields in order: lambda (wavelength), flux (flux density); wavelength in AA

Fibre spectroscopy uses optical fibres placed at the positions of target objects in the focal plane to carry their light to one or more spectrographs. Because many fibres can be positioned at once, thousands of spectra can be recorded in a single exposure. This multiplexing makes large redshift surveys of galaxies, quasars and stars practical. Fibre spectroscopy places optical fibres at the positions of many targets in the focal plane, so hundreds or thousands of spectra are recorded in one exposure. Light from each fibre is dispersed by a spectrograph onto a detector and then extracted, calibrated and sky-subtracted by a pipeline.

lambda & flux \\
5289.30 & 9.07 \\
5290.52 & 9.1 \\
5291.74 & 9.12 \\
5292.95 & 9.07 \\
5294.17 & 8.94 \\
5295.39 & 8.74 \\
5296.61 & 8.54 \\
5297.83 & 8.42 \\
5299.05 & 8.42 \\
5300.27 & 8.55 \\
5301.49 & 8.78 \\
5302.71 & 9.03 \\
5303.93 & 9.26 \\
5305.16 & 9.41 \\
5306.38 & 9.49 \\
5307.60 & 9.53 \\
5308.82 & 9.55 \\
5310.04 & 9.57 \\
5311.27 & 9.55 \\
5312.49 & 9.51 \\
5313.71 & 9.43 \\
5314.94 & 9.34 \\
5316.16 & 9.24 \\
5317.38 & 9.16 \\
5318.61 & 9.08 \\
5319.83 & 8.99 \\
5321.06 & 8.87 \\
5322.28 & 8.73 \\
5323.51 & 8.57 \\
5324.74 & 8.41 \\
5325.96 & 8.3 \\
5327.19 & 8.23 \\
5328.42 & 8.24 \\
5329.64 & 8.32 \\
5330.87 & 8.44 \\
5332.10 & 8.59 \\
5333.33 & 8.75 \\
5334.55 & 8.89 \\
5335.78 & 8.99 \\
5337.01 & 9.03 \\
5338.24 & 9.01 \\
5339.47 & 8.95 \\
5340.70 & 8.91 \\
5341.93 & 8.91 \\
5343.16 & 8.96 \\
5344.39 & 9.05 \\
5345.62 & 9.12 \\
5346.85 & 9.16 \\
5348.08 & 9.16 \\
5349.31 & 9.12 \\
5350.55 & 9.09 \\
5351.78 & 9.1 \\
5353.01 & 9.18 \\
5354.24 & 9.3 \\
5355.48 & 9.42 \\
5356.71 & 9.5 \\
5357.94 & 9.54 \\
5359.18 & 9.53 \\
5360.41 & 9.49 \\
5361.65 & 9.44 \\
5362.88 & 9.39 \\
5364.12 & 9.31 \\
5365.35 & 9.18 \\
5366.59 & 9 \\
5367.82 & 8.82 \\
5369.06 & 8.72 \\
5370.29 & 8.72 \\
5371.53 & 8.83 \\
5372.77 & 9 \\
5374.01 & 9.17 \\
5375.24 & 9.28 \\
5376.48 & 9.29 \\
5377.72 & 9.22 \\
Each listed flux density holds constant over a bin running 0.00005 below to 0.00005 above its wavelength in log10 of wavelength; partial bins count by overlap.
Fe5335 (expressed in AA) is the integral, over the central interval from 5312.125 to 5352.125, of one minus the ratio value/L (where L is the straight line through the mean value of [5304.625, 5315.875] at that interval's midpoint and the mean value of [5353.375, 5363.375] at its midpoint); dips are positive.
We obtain 2.4 AA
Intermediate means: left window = 9.48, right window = 9.44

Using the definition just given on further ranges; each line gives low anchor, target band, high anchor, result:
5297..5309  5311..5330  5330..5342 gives 0.11 AA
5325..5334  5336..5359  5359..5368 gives -0.69 AA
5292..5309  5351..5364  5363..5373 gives -0.60 AA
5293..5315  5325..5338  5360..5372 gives 0.73 AA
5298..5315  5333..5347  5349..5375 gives 0.34 AA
